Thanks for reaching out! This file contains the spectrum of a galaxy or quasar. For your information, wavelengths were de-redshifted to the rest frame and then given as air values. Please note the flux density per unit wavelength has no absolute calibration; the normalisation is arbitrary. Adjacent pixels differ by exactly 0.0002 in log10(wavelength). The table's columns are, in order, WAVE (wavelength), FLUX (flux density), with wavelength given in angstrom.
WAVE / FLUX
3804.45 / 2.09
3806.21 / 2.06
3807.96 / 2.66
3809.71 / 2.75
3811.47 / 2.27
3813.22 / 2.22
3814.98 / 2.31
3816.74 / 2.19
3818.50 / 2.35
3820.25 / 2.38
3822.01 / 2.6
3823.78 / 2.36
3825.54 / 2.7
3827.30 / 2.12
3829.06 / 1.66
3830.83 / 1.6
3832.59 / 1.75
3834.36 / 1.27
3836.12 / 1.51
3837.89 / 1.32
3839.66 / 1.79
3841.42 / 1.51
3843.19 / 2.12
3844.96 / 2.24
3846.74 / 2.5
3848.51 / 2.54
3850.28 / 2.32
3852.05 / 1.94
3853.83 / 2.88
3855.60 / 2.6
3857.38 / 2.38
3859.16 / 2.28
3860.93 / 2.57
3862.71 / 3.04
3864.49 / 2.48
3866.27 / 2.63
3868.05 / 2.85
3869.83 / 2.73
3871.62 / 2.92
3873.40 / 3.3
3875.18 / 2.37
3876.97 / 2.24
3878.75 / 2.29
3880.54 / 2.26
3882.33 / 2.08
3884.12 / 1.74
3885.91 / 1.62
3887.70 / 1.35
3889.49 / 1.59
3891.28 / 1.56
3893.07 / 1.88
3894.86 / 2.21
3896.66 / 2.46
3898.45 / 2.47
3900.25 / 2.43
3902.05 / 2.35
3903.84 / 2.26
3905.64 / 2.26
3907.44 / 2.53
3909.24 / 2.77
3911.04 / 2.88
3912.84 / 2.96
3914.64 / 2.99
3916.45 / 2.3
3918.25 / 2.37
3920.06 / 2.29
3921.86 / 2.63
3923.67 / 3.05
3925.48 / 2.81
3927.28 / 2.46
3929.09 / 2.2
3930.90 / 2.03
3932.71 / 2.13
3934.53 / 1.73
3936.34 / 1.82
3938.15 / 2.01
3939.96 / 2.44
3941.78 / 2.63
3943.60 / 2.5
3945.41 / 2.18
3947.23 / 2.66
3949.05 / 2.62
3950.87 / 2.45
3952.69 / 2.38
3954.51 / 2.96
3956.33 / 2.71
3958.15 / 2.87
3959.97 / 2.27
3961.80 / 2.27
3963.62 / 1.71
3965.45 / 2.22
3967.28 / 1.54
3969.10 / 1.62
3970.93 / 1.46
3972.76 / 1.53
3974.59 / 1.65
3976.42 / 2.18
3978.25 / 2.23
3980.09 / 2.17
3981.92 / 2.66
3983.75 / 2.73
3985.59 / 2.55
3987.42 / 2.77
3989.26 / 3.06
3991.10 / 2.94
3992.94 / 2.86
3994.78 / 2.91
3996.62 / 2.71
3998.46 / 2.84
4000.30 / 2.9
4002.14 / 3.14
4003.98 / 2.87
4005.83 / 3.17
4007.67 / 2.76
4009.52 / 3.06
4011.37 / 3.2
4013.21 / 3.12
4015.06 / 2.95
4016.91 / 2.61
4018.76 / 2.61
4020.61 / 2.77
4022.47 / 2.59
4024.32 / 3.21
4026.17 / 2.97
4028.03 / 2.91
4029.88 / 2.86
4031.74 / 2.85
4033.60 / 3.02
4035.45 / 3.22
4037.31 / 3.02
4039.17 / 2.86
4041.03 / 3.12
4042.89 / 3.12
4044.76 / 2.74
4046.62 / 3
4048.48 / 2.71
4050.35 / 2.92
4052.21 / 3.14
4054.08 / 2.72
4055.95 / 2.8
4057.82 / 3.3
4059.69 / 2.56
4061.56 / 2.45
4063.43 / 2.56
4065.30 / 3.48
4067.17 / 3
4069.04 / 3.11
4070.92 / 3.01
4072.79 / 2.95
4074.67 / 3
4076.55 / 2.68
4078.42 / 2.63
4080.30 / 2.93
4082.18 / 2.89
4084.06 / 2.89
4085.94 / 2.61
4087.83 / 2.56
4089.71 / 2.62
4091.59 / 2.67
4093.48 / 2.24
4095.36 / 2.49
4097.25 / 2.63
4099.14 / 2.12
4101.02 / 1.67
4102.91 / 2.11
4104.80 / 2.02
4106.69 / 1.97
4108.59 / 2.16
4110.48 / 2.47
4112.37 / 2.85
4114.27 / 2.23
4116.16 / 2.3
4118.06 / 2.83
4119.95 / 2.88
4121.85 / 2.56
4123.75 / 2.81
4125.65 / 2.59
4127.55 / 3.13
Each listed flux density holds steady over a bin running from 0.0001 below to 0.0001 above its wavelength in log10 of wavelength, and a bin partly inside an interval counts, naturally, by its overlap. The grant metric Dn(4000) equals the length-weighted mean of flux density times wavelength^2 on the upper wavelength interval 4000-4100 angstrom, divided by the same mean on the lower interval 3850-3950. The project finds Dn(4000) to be 1.3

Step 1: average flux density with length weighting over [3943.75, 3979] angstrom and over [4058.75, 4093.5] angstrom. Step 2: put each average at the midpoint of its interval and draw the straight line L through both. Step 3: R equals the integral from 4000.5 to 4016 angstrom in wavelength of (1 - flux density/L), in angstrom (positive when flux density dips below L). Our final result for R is -3.7 angstrom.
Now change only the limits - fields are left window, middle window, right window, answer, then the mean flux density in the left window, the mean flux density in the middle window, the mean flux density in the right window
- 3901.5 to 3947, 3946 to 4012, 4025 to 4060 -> 3.9 angstrom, 2.43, 2.51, 2.95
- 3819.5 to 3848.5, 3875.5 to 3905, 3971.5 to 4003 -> 1.9 angstrom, 1.98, 2.06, 2.57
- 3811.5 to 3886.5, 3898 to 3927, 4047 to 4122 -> -2.7 angstrom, 2.25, 2.58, 2.65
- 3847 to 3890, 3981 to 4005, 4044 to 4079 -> -1.2 angstrom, 2.38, 2.84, 2.89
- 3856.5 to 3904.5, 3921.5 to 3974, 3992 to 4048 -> 6.8 angstrom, 2.31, 2.26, 2.93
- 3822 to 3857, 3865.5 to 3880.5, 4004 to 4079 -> -3.0 angstrom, 2.06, 2.64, 2.92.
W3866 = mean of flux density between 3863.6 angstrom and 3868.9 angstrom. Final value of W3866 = 2.65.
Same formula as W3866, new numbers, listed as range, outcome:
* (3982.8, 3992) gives 2.81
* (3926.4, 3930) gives 2.33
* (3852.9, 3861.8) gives 2.54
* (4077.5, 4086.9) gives 2.79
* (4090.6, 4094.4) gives 2.46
